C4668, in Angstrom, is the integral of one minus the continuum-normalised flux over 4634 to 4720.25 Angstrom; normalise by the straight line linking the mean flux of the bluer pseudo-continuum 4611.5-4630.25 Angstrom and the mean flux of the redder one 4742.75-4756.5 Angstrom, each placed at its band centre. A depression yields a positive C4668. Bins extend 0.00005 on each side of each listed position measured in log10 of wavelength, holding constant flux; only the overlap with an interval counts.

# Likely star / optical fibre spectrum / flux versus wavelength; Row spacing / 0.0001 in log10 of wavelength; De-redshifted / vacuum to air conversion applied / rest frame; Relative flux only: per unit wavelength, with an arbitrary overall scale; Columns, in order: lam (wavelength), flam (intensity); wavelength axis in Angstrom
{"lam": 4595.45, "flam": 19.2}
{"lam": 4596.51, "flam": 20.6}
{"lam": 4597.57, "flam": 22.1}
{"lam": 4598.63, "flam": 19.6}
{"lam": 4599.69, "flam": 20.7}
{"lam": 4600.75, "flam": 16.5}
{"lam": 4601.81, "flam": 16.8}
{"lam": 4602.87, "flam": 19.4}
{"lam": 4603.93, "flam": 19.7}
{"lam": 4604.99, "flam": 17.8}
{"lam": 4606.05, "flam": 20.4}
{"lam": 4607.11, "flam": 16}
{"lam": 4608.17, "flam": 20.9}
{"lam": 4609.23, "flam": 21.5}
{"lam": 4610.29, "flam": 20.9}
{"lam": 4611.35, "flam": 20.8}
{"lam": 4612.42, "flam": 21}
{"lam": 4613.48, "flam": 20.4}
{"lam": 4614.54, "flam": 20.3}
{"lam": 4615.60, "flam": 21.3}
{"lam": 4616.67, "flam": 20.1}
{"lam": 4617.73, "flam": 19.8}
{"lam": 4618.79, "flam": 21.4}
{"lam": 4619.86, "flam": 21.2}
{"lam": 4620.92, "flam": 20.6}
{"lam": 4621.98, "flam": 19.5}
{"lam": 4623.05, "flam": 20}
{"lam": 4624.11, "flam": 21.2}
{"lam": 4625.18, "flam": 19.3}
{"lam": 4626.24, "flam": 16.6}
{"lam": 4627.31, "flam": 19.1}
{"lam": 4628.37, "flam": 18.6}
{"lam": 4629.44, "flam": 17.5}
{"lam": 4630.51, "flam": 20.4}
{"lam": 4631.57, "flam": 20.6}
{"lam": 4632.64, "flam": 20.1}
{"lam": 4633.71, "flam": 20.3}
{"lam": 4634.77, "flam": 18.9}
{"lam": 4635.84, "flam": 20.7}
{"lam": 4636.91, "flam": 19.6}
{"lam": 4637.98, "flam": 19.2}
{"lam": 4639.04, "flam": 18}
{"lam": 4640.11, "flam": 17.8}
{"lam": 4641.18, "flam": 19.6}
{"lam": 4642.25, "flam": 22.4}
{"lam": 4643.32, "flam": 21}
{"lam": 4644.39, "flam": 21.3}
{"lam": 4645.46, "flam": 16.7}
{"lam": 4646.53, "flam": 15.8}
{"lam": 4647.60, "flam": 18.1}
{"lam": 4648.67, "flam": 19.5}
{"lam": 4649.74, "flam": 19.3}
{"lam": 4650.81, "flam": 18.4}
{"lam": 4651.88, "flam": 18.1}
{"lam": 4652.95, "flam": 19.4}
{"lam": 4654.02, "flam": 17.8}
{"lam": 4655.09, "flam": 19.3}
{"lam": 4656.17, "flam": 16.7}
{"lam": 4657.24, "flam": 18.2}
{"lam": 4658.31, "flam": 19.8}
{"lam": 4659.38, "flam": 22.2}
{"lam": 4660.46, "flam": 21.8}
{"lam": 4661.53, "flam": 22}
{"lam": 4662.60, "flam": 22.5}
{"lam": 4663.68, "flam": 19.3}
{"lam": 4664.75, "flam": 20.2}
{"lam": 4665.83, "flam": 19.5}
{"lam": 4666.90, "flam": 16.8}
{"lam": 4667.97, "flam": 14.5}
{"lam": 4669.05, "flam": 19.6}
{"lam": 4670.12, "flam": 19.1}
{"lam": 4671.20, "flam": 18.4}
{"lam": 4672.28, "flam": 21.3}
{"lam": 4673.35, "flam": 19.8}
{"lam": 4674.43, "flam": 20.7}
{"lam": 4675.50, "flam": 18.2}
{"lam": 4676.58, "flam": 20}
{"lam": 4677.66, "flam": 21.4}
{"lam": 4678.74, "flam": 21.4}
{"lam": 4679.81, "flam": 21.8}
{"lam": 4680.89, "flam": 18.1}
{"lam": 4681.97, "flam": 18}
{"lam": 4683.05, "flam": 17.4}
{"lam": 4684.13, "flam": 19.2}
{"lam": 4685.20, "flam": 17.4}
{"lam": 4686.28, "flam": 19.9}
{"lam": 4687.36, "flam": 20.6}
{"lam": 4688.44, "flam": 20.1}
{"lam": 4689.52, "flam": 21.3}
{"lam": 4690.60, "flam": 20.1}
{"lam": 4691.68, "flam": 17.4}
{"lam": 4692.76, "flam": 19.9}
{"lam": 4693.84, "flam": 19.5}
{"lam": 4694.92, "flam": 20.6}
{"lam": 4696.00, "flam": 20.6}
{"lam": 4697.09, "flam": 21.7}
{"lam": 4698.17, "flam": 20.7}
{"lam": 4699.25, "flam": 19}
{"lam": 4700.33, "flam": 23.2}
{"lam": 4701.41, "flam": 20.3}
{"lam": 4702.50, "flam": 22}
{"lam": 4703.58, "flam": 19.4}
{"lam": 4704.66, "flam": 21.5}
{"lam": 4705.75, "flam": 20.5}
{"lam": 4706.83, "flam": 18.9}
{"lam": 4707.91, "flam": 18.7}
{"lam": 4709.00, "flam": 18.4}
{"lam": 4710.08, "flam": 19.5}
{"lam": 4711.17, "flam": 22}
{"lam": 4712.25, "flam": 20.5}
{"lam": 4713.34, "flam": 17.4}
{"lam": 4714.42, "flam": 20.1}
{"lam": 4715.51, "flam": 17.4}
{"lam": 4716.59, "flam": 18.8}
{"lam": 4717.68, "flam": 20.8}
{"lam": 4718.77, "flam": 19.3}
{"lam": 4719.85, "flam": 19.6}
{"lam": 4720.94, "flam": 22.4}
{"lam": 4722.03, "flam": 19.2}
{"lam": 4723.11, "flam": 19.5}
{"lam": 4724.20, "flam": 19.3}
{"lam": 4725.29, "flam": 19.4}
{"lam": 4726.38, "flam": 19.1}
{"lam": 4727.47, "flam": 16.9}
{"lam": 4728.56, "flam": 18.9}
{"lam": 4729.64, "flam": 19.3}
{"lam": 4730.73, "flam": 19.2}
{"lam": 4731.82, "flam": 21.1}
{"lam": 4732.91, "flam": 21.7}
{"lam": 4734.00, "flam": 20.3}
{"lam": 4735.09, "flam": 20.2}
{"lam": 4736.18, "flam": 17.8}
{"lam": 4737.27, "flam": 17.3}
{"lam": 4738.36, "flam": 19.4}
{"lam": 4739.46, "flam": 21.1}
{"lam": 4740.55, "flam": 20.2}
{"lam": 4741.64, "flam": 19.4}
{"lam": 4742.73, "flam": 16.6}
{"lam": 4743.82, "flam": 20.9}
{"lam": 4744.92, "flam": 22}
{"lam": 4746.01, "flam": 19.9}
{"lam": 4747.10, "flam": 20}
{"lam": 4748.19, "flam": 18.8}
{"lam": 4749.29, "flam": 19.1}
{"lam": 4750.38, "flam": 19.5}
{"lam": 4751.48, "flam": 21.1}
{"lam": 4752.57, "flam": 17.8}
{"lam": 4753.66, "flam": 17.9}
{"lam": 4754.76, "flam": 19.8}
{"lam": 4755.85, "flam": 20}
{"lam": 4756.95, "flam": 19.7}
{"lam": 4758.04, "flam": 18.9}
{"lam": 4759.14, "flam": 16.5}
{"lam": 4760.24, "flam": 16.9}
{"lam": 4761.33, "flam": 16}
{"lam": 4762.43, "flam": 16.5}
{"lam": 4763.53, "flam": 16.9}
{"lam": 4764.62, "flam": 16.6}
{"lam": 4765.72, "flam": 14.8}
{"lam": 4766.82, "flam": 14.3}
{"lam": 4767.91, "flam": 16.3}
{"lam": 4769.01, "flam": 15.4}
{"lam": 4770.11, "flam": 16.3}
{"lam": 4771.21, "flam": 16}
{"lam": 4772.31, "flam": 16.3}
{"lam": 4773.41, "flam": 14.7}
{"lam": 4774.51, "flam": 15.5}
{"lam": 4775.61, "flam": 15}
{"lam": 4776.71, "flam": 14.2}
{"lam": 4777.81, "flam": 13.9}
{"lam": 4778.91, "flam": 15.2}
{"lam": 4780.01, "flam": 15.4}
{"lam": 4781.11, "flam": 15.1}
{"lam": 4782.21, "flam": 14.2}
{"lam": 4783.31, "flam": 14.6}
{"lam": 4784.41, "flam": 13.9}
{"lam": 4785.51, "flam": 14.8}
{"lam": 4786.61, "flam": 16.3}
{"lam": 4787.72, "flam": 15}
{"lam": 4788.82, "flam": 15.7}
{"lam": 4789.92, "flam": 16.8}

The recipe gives 0.8 Angstrom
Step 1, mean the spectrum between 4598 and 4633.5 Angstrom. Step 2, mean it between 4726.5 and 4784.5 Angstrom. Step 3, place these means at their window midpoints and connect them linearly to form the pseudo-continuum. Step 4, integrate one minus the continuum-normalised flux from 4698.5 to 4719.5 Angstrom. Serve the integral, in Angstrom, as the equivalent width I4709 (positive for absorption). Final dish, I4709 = -1.75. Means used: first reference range 19.7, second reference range 17.7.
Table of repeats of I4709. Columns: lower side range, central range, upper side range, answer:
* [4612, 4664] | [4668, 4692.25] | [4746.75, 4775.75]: -0.8 Angstrom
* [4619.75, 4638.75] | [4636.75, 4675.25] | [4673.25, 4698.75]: 0.9 Angstrom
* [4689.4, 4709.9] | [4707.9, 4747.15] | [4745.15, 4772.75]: -1.2 Angstrom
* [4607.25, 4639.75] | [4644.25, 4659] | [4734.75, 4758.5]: 1.0 Angstrom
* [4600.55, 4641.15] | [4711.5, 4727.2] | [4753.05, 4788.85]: -2.0 Angstrom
